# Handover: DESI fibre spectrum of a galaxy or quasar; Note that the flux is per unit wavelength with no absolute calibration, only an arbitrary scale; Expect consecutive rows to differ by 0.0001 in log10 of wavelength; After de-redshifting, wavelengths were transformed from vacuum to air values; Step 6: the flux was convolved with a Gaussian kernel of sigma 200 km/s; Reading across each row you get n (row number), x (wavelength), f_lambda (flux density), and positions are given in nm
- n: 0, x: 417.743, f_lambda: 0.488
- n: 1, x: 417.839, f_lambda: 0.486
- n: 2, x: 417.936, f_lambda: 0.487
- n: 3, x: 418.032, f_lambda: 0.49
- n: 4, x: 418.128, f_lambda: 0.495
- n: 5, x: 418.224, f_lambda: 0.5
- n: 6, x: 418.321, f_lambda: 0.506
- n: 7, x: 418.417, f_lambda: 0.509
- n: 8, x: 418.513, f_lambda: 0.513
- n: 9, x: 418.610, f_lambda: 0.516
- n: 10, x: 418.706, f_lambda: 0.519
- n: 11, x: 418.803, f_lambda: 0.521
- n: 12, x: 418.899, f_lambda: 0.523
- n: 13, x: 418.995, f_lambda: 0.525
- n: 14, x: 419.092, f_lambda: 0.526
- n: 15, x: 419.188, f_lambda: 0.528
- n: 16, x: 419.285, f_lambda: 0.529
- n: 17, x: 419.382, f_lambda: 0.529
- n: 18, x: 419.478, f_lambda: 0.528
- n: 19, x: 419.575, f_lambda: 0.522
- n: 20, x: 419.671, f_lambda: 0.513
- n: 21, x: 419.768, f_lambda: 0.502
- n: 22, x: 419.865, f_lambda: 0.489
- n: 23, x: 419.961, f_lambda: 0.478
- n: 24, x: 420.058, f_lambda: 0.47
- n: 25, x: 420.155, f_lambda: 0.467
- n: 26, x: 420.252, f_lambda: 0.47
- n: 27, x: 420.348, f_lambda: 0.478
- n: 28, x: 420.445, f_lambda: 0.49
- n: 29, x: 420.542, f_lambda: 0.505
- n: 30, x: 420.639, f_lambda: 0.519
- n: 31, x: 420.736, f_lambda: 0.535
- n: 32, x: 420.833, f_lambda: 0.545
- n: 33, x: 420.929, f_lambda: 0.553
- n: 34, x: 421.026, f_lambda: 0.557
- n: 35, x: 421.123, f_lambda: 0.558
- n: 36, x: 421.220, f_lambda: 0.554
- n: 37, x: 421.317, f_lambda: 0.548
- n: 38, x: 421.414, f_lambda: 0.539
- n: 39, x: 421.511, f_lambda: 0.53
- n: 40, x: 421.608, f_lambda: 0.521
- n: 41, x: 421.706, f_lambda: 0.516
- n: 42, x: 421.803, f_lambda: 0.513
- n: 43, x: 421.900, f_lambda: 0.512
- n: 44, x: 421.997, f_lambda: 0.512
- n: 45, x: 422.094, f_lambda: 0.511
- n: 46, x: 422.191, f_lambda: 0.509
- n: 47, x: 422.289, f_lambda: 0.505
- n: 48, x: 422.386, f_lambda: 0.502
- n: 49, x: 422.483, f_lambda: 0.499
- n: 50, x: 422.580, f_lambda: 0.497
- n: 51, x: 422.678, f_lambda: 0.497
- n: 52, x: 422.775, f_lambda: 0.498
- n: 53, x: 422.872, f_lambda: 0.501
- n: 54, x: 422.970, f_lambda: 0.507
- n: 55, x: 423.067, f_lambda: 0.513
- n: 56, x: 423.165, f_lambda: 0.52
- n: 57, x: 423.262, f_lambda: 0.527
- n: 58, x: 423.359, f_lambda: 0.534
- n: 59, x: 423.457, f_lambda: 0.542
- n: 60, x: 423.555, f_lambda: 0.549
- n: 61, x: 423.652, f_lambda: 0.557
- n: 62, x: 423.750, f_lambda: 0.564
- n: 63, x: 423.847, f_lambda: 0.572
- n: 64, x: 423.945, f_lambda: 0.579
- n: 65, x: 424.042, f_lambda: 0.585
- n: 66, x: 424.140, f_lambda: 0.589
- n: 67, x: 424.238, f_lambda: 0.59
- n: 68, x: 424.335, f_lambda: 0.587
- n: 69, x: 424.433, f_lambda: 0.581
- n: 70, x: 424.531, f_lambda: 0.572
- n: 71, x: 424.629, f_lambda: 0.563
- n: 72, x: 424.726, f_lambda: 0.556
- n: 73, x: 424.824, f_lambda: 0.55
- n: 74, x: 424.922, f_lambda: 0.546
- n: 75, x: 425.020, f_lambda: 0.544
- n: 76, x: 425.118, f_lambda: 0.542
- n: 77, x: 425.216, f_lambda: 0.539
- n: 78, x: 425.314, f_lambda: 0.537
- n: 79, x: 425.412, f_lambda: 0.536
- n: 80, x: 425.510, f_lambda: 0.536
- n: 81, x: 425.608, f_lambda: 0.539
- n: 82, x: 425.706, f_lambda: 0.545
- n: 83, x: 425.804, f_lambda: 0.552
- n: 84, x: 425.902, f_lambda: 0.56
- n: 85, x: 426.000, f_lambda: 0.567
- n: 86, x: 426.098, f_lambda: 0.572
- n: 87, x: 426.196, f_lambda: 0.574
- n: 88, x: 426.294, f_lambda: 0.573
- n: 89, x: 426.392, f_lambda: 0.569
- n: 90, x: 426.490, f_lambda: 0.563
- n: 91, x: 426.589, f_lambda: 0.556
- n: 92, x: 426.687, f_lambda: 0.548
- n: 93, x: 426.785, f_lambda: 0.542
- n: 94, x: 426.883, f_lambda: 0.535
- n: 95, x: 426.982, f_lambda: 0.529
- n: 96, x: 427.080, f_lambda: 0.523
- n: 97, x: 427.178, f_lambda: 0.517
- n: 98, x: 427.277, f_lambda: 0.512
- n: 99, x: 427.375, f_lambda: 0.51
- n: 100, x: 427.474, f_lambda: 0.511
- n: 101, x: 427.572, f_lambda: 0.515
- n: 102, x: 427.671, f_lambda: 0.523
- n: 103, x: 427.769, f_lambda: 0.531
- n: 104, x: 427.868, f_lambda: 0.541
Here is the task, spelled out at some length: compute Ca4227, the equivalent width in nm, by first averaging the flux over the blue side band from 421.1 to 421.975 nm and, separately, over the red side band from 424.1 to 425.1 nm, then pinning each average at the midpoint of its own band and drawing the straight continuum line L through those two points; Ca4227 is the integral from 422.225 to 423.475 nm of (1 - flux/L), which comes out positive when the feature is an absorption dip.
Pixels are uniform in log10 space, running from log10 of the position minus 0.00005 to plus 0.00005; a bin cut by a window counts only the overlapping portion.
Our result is 0.08 nm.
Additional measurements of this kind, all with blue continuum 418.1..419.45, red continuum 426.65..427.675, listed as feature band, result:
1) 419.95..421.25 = 0.01 nm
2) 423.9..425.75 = -0.13 nm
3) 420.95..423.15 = 0.01 nm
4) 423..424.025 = -0.05 nm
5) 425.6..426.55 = -0.07 nm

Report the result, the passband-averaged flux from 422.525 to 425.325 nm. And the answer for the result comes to 0.546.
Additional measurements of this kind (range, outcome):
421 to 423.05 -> 0.518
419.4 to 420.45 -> 0.493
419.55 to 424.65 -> 0.527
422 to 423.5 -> 0.511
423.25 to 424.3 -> 0.564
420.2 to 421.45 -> 0.527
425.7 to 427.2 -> 0.553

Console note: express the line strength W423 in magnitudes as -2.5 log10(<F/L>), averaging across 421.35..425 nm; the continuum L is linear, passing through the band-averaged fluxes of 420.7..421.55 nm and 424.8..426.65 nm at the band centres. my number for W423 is 0.027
